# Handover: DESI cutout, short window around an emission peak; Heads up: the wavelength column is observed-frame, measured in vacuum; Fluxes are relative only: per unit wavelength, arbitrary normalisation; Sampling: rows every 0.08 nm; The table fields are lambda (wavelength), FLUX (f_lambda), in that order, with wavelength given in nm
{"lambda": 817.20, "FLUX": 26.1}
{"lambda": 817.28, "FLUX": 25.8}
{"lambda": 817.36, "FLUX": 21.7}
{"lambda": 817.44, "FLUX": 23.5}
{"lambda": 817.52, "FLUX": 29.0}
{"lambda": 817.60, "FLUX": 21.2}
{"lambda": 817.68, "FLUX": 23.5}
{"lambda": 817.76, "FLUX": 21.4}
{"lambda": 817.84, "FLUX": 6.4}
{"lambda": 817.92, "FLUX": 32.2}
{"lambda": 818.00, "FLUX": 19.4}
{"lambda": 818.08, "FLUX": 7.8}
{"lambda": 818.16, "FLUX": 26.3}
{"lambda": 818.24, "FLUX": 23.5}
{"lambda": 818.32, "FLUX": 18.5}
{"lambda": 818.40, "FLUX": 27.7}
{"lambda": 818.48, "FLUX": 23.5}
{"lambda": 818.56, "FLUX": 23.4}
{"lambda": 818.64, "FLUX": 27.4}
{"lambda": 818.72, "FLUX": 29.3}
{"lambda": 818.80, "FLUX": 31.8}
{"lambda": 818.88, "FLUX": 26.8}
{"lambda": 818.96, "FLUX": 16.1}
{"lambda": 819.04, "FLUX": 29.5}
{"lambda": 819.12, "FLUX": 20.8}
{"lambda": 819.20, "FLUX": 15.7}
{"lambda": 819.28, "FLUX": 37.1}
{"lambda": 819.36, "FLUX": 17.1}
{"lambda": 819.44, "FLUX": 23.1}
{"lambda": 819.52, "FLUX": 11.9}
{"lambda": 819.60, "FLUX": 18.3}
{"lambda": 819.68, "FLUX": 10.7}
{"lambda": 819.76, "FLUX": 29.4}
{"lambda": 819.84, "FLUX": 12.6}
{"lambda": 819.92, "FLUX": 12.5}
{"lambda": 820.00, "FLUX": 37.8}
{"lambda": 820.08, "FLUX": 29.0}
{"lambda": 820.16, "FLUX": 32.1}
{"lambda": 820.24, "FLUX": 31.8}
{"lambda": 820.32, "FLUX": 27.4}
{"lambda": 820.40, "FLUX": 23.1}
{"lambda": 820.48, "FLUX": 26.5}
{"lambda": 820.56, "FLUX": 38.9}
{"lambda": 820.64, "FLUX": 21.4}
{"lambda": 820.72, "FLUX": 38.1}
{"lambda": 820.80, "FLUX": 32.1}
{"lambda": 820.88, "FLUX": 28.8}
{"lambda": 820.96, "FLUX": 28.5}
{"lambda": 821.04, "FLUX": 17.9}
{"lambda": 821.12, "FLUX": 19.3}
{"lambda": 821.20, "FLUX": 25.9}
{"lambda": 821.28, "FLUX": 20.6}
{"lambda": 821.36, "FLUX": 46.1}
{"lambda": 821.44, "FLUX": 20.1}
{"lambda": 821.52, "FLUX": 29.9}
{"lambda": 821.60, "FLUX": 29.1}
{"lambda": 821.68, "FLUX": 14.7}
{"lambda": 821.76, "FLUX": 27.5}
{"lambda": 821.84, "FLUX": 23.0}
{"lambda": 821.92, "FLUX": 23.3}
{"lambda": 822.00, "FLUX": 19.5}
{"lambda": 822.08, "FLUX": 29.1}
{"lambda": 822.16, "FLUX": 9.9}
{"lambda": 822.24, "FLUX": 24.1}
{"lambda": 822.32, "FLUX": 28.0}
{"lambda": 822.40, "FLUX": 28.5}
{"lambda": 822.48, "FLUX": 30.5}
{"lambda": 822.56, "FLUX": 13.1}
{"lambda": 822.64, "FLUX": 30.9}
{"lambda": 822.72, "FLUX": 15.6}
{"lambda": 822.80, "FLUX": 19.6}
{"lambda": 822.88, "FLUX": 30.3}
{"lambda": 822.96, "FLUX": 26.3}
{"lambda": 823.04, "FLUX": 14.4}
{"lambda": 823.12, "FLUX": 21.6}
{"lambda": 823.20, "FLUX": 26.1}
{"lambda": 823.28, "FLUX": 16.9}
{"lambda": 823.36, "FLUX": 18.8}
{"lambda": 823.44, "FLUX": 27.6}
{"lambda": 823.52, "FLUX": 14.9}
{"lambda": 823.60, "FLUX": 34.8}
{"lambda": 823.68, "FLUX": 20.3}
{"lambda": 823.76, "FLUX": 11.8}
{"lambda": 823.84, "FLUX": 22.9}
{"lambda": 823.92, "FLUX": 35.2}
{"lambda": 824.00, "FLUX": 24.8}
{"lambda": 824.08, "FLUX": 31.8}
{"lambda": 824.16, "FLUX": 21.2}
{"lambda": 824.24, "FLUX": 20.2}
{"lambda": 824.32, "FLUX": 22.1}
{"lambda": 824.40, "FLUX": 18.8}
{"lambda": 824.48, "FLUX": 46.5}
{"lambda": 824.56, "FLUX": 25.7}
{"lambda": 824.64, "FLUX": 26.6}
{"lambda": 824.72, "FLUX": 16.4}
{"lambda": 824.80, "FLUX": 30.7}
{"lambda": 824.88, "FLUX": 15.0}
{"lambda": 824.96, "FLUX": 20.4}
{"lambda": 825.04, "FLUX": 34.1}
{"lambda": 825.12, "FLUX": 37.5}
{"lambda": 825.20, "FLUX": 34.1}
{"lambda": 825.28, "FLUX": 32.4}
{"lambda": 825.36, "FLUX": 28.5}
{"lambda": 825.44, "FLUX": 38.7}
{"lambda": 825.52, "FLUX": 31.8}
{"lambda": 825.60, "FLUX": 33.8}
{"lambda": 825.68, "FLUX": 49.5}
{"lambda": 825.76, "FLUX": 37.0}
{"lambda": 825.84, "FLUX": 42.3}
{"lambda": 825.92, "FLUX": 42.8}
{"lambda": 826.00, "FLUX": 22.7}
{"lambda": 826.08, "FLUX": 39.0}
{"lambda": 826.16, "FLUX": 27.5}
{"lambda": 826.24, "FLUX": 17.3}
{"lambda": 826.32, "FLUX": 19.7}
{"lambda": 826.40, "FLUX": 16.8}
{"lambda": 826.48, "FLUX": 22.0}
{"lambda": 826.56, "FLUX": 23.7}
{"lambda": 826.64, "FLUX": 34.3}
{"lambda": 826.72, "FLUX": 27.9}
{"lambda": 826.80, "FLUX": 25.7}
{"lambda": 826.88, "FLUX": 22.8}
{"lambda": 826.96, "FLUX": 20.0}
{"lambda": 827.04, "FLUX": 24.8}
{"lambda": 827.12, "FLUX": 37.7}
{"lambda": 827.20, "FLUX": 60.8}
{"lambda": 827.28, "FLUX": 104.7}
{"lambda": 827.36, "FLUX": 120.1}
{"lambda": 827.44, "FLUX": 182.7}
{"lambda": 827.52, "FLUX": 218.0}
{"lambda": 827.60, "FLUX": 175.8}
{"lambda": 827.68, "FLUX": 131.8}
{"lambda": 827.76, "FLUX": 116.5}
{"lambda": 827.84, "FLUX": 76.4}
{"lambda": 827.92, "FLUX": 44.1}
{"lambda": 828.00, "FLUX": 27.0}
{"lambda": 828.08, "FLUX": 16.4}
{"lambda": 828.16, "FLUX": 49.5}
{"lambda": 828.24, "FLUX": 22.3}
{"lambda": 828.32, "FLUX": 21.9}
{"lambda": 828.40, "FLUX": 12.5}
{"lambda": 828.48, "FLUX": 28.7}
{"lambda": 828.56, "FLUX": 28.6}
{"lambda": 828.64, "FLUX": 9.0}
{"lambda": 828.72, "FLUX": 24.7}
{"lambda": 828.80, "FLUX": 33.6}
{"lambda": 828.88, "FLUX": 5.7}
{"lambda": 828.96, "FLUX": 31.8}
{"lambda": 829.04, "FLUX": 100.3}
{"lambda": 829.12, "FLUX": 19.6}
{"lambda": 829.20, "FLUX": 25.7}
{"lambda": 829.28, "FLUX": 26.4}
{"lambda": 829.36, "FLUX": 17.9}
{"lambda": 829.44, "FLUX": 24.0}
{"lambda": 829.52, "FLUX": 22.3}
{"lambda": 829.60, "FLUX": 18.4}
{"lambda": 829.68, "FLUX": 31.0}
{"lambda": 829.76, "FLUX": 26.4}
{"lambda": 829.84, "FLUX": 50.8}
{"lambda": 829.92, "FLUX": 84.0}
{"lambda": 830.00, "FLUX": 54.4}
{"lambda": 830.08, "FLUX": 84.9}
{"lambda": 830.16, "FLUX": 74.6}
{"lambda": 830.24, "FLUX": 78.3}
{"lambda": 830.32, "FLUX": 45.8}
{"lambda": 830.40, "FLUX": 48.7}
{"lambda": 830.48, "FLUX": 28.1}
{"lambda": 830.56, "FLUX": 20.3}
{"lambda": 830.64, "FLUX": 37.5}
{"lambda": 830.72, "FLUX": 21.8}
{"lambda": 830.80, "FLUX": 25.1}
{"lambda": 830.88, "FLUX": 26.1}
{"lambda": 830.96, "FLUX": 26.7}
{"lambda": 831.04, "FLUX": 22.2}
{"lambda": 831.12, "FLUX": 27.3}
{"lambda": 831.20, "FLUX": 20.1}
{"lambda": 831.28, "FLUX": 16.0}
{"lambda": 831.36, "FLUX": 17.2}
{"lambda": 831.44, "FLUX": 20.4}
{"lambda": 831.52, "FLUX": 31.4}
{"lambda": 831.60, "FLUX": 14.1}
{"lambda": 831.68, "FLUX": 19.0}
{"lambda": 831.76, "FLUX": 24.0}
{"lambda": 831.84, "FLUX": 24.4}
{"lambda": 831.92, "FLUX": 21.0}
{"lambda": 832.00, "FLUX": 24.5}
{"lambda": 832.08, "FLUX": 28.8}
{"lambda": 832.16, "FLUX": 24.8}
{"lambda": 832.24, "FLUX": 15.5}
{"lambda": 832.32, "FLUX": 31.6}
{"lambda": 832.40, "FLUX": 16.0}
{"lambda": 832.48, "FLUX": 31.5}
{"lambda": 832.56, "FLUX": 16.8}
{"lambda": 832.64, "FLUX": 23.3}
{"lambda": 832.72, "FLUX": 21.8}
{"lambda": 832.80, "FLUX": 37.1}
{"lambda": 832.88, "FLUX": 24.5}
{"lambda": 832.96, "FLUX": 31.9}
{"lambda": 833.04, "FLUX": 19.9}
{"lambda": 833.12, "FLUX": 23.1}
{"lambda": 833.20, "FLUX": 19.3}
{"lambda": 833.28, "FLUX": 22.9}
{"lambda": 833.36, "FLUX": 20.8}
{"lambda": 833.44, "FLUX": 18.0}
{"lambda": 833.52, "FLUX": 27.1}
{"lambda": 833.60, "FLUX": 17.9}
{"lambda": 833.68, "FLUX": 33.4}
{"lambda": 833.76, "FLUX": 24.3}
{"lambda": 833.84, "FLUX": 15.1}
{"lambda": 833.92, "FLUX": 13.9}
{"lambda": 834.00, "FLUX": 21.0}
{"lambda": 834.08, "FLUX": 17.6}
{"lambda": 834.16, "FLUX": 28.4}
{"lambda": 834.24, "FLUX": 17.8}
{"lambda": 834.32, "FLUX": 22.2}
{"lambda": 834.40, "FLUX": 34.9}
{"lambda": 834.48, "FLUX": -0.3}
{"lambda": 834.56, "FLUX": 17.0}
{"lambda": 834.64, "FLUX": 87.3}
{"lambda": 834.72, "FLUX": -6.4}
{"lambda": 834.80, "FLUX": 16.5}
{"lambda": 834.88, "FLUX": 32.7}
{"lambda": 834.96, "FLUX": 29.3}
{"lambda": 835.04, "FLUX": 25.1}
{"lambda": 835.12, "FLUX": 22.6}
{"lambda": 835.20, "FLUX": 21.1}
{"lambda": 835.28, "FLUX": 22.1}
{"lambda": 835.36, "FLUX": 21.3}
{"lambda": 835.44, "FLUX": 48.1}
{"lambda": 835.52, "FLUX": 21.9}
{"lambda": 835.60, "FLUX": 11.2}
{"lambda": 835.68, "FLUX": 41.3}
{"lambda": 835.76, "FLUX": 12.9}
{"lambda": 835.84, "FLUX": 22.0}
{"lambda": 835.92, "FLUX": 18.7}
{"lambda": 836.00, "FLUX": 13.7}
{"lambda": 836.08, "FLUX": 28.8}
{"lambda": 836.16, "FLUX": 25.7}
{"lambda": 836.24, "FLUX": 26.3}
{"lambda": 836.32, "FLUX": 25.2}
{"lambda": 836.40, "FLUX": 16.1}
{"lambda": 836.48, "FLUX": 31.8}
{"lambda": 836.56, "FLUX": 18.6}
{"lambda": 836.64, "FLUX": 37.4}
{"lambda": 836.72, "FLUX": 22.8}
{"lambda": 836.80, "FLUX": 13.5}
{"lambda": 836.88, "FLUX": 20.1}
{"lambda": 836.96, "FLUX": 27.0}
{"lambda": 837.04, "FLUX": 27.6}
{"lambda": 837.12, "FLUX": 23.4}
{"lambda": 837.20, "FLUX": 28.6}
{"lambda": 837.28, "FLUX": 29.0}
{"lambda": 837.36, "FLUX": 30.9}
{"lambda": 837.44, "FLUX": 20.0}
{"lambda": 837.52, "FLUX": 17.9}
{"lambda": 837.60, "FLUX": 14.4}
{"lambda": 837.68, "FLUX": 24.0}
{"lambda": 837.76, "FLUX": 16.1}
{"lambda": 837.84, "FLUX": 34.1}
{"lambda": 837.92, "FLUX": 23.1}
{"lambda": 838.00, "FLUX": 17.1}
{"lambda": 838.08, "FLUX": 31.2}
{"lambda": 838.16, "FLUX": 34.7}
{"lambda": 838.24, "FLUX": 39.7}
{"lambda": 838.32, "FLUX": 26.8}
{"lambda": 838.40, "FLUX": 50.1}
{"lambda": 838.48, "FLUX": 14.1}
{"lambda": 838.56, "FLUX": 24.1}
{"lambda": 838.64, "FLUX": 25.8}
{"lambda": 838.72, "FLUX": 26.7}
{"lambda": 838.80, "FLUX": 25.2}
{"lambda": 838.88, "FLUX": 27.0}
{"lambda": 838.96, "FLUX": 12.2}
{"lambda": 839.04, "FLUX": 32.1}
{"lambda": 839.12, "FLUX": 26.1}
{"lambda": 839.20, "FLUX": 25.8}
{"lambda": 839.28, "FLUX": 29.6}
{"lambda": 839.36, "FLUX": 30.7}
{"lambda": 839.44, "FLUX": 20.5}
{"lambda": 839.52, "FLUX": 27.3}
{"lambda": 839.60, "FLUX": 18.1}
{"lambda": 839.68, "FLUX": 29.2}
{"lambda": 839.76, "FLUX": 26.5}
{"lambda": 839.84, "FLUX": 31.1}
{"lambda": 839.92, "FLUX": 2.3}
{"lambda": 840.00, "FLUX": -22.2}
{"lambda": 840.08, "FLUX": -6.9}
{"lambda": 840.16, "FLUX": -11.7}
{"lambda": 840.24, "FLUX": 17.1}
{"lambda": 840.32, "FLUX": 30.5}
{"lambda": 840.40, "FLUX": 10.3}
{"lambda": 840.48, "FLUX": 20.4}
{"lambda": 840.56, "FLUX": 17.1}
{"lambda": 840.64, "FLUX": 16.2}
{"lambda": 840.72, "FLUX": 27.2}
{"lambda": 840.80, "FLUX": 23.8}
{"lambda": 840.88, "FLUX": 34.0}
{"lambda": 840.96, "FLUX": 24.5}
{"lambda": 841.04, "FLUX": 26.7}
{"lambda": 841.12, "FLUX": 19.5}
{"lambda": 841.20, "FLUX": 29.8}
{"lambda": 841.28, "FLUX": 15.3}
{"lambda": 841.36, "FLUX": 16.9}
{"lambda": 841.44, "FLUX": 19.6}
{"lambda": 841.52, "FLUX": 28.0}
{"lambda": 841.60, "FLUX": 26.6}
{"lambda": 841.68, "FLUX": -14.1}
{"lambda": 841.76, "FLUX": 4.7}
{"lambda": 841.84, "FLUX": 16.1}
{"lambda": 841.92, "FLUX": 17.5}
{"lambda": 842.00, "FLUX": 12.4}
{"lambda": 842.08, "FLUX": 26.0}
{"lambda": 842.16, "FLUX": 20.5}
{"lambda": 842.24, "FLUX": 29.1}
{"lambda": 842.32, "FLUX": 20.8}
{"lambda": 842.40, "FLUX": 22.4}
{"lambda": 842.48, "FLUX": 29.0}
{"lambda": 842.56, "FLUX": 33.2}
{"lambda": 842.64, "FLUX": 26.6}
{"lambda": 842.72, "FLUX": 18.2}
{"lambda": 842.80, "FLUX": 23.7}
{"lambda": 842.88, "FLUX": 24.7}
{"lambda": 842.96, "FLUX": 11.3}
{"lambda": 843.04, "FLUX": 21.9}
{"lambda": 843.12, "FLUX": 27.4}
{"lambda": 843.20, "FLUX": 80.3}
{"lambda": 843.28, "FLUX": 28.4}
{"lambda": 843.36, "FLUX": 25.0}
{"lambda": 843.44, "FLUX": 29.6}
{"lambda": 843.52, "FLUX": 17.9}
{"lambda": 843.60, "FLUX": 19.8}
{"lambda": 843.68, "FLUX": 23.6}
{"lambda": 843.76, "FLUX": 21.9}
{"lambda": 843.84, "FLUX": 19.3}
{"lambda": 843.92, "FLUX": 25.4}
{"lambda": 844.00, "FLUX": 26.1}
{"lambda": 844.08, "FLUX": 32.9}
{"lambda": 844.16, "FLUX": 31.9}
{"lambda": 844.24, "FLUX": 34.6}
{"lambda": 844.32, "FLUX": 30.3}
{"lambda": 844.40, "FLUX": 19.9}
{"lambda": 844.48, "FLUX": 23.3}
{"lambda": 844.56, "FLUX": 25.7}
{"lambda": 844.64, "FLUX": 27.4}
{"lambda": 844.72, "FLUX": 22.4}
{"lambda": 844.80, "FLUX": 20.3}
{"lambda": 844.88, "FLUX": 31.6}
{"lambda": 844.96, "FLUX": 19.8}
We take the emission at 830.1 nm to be [N II]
